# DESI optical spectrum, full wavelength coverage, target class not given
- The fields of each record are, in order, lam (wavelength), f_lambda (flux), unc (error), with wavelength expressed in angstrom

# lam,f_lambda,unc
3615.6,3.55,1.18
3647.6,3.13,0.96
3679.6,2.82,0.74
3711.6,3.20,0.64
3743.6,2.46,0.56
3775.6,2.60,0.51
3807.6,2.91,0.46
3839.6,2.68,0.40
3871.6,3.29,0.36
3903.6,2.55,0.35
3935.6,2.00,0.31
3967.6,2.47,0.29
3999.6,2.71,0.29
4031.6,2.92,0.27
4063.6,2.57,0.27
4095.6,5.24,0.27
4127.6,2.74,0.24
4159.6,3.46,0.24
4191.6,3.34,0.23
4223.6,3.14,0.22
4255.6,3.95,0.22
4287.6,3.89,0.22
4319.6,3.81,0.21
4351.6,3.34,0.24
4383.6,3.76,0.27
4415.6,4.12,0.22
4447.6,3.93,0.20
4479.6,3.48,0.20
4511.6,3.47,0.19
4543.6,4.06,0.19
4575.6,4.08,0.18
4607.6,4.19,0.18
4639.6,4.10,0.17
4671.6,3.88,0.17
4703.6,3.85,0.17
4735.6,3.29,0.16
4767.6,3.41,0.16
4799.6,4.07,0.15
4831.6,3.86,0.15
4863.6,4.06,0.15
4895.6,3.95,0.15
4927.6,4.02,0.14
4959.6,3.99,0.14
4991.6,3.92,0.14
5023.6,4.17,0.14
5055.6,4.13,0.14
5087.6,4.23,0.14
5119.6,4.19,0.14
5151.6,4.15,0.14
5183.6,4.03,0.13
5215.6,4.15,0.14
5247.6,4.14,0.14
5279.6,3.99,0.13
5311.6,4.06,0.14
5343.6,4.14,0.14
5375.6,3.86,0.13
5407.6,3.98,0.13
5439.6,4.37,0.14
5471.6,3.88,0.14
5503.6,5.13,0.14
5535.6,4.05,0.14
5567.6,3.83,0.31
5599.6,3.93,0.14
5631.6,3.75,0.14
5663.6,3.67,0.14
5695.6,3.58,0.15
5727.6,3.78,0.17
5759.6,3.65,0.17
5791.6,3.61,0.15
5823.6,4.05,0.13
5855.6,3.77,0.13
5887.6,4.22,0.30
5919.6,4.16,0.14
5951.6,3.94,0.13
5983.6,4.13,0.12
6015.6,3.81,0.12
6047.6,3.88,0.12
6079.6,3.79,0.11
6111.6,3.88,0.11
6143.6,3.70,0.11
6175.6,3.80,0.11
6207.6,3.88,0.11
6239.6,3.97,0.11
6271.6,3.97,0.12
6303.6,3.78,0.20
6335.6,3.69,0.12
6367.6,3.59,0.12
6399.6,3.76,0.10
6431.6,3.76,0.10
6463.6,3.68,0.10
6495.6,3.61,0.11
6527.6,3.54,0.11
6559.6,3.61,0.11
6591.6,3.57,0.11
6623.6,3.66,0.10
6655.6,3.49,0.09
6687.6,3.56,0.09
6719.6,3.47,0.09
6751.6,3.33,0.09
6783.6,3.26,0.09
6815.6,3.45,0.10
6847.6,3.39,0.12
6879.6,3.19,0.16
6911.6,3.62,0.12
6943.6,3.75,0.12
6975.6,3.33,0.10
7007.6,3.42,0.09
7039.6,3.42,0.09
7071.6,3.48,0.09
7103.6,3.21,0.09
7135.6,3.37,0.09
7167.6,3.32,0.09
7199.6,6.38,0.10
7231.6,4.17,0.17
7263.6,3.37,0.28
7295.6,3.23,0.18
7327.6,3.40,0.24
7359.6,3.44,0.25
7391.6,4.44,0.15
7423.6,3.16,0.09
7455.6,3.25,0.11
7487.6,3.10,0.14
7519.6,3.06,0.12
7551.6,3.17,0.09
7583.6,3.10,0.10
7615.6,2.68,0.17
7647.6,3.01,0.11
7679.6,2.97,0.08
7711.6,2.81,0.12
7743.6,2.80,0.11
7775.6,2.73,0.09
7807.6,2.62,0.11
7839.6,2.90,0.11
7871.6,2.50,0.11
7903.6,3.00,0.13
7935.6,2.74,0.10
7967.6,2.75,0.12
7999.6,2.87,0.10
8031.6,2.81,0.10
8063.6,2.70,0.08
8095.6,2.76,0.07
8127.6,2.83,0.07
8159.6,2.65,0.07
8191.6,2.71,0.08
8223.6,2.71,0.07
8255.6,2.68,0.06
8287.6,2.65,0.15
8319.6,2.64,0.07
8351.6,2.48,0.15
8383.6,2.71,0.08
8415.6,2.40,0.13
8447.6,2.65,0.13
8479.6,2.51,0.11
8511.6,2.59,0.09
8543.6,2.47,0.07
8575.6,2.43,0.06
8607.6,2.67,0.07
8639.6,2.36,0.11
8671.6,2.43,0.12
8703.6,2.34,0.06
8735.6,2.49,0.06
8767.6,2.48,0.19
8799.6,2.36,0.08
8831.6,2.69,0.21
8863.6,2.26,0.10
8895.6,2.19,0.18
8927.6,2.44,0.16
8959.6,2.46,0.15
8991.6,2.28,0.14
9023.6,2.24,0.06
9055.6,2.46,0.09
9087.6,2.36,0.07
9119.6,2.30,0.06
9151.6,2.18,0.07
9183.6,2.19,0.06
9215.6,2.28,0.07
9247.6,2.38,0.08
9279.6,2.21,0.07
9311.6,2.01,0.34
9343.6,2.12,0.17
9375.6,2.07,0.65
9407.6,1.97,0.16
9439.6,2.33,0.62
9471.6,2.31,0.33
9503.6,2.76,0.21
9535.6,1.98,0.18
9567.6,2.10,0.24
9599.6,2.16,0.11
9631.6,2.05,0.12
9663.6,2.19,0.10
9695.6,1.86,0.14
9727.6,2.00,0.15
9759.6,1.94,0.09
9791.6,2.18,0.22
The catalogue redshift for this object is 0.099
